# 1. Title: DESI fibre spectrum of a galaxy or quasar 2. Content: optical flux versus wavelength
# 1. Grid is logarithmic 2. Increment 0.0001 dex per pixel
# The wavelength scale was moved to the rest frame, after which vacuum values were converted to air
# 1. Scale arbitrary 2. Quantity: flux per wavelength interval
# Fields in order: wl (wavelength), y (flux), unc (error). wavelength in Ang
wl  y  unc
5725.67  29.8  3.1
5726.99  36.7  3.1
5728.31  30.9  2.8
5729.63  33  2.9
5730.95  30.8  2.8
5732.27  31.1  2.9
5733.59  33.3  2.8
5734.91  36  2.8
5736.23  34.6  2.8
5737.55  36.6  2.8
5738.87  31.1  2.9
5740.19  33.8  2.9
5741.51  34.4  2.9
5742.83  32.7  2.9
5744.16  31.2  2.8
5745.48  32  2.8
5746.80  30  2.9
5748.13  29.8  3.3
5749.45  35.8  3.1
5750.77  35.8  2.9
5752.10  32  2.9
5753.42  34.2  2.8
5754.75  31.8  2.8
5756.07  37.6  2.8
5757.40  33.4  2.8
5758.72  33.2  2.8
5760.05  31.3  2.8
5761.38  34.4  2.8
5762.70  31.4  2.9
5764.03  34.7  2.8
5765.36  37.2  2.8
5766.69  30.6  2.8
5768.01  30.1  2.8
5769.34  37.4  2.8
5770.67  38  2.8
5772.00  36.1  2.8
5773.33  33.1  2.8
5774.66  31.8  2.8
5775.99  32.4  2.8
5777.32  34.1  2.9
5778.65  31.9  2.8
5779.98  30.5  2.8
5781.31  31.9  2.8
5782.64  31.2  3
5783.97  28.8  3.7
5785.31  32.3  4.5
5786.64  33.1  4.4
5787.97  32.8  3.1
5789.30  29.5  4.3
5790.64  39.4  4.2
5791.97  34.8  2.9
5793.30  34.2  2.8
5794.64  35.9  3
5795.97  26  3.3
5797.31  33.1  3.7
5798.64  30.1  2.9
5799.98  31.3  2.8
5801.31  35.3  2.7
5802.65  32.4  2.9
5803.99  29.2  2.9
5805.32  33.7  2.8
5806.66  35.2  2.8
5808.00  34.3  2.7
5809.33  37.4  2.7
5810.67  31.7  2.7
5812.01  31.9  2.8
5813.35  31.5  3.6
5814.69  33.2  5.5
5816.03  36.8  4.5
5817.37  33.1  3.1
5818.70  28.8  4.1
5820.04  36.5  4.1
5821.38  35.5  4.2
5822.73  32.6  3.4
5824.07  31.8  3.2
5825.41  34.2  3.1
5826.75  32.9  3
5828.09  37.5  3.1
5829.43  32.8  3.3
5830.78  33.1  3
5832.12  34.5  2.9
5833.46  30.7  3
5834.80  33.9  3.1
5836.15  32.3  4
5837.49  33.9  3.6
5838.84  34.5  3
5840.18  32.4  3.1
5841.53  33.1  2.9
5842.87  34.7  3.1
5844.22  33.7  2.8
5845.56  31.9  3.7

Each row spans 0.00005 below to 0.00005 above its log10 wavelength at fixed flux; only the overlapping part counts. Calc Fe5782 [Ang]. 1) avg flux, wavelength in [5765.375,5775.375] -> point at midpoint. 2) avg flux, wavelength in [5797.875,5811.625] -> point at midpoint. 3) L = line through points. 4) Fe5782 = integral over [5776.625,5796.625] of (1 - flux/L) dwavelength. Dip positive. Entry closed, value 0.7 Ang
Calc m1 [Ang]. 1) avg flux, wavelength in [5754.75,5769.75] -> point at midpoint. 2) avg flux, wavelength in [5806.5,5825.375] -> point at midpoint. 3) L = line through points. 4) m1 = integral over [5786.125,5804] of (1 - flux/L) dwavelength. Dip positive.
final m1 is 0.43 Ang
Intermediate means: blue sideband 33.6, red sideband 33.6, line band 32.8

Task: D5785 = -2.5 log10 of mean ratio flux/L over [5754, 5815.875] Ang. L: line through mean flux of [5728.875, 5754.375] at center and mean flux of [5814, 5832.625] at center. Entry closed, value 0.01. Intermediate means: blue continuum 33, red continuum 33.8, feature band 33.1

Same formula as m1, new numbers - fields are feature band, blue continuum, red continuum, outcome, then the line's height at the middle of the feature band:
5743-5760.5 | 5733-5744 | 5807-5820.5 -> 0.48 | 33.9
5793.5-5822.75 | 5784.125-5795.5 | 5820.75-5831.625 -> 0.61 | 33.7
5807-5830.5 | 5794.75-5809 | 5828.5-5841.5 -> -0.65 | 32.8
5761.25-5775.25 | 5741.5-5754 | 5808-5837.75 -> -0.49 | 32.9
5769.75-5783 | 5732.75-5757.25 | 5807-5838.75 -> 0.11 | 33.5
